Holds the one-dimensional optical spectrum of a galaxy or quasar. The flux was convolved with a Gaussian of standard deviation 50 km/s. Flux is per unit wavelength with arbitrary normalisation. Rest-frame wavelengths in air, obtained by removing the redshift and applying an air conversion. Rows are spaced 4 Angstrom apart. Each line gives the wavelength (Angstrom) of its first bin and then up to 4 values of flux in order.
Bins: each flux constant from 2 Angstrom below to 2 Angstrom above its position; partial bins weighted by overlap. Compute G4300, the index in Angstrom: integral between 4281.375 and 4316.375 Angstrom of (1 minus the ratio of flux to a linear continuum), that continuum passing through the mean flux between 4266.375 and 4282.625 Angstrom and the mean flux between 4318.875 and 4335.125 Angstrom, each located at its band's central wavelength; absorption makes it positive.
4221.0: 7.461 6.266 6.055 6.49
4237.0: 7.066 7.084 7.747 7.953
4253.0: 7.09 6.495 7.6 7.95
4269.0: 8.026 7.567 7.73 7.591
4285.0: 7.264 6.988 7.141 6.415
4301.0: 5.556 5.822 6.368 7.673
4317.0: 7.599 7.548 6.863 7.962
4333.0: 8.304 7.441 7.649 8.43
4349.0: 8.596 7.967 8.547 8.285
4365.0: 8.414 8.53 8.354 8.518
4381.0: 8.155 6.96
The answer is 4.42 Angstrom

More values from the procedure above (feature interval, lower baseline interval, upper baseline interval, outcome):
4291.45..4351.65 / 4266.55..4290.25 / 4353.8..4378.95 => 5.2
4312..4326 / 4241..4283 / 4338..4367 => 1.0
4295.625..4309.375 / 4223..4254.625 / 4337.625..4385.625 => 2.9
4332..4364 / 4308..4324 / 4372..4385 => -1.7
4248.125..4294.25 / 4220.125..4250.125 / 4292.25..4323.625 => -3.9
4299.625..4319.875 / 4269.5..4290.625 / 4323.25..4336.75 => 2.5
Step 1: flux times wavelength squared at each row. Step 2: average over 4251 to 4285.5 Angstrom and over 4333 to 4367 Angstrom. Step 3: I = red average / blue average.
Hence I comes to 1.13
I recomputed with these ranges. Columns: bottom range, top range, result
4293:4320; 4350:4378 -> 1.29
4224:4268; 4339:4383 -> 1.23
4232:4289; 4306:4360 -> 1.08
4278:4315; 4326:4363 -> 1.22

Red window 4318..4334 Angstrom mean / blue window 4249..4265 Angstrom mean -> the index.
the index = 1.0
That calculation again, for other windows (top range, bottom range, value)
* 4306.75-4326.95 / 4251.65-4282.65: 0.96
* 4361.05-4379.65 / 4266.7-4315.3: 1.20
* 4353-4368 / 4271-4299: 1.15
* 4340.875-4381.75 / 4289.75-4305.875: 1.32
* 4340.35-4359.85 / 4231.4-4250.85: 1.14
